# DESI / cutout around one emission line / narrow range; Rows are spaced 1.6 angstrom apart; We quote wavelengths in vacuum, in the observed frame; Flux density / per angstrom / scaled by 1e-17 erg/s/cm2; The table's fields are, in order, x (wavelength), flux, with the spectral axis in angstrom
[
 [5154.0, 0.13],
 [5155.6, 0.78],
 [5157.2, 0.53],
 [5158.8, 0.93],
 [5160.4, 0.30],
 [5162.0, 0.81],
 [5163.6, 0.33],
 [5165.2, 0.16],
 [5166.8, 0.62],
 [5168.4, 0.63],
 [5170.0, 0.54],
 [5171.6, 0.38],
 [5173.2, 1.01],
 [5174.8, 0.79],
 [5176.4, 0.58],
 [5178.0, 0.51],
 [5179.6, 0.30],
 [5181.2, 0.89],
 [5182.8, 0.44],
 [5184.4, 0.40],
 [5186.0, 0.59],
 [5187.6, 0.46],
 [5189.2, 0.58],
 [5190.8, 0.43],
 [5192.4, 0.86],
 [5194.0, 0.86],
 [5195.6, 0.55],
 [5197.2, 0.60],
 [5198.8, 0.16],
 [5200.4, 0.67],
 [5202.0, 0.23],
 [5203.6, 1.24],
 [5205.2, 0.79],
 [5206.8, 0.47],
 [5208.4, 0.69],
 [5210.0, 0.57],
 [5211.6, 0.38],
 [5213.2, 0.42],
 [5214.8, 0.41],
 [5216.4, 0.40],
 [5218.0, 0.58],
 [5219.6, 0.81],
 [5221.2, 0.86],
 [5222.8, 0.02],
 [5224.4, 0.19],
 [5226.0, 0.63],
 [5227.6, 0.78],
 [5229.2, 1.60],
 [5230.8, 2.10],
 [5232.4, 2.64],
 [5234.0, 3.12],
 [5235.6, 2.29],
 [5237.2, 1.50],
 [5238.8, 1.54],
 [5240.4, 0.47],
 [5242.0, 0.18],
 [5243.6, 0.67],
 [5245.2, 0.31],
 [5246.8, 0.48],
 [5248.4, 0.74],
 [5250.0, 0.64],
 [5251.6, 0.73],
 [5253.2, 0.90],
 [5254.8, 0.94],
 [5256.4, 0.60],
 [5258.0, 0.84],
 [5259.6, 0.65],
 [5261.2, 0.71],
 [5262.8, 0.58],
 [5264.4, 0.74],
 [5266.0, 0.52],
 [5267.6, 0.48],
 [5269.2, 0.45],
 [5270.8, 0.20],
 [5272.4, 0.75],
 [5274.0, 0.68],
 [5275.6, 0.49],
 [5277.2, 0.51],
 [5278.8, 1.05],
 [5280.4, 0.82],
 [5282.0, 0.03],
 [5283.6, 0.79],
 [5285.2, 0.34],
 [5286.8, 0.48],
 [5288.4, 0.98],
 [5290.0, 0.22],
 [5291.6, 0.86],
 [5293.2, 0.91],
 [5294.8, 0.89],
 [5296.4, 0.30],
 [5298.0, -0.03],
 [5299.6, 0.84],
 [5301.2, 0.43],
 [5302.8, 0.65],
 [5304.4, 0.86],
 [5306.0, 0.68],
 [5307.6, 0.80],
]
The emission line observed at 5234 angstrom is [O II] 3727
